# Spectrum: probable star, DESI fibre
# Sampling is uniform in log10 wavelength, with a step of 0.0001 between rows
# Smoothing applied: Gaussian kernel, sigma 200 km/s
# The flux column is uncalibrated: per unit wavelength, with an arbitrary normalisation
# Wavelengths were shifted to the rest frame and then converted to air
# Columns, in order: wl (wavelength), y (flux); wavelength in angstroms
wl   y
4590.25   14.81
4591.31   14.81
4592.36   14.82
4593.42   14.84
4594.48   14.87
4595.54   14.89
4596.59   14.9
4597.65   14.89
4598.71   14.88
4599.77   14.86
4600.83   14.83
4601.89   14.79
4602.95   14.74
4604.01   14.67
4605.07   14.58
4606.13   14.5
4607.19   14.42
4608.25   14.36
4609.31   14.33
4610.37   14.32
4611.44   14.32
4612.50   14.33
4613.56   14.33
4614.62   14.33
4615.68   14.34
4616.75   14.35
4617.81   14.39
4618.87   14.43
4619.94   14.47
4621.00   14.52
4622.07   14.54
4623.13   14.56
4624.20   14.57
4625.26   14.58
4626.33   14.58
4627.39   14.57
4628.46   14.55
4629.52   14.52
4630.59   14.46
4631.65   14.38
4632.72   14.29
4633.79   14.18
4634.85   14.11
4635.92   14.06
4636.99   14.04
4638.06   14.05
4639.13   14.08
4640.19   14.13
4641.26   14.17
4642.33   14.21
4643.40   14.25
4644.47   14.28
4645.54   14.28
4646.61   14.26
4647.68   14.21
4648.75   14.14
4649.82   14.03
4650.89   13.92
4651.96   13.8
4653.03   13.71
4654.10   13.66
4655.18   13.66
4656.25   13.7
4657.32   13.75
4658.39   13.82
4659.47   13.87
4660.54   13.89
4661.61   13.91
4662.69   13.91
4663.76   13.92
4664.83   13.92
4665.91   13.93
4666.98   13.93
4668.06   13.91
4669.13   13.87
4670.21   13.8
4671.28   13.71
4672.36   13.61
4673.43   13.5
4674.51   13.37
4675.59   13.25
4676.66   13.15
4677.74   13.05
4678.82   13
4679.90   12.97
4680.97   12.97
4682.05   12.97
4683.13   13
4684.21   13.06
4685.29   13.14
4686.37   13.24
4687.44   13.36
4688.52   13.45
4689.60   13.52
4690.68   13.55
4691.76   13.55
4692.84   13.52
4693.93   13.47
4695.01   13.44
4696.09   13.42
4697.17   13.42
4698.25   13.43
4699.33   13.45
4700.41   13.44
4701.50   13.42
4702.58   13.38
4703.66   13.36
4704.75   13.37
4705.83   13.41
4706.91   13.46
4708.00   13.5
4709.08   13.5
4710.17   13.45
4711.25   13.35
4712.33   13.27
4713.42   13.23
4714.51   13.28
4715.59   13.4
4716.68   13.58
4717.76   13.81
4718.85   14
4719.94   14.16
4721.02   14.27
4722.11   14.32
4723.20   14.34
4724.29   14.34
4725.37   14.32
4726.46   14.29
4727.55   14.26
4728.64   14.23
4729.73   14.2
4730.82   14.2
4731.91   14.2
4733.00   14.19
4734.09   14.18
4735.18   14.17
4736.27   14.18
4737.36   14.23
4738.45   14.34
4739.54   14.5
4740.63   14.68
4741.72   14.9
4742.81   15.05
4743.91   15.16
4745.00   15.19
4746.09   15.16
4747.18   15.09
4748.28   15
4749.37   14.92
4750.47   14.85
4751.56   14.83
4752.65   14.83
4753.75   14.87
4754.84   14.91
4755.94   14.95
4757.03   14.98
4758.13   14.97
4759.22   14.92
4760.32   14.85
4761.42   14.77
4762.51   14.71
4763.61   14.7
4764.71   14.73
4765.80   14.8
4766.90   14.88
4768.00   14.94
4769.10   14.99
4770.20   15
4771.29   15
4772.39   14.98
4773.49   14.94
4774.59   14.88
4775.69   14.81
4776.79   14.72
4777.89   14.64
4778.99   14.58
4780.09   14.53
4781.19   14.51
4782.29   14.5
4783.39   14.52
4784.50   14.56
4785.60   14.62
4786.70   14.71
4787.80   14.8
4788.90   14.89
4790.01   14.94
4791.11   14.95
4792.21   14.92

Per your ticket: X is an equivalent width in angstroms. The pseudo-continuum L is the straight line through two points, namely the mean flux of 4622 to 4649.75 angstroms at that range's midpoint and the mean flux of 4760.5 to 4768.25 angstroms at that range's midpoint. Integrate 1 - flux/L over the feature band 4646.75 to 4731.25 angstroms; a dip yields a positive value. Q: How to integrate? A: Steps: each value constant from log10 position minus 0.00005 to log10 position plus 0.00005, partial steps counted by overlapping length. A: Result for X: 5.0 angstroms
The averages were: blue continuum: 14.3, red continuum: 14.8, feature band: 13.6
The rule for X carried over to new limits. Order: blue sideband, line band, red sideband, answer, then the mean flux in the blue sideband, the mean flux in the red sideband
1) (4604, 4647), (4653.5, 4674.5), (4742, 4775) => 1.1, 14.4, 14.9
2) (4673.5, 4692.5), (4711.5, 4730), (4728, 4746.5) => 0.2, 13.2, 14.5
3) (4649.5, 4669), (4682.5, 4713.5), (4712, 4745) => 1.4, 13.8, 14.2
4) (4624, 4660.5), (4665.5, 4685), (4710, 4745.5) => 1.1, 14.1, 14.2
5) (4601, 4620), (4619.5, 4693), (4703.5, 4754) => 2.5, 14.4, 14.2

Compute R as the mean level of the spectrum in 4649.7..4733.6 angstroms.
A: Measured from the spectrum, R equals 13.6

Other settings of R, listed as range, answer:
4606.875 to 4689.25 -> 14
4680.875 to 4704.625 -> 13.3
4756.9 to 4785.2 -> 14.8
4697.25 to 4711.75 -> 13.4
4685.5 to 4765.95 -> 14.1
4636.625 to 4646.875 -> 14.2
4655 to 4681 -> 13.6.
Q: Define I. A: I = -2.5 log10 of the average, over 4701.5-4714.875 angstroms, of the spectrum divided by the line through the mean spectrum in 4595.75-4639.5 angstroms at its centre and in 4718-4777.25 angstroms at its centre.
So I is 0.095 mag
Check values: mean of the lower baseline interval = 14.5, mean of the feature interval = 13.4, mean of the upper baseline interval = 14.7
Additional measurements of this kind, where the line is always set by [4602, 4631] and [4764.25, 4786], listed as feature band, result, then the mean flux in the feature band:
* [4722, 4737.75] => 0.033 mag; 14.2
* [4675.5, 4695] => 0.106 mag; 13.2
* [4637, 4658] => 0.039 mag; 14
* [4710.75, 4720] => 0.086 mag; 13.5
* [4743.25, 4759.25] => -0.019 mag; 15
